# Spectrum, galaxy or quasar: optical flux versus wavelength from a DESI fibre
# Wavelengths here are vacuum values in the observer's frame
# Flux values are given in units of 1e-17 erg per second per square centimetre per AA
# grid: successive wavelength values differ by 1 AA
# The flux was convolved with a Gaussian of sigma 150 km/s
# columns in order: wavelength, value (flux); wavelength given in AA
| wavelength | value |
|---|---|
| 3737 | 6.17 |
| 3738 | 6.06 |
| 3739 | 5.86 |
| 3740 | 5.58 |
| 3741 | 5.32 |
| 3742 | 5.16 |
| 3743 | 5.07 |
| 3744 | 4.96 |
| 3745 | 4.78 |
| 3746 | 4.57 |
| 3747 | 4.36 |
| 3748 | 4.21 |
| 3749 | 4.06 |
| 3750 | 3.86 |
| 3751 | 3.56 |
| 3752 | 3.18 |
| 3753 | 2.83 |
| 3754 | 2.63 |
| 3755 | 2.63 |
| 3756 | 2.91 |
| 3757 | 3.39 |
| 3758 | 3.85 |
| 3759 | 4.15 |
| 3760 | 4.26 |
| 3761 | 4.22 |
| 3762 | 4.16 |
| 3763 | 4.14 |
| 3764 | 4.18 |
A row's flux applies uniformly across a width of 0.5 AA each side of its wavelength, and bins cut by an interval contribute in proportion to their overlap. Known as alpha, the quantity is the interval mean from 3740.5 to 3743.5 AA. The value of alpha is 5.18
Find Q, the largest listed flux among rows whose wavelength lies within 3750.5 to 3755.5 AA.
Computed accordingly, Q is 3.56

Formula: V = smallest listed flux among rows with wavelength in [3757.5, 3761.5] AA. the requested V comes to 3.85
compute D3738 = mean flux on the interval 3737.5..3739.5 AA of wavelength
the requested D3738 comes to 5.96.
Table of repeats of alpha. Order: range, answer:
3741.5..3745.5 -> 4.99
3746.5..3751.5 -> 4.01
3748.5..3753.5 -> 3.5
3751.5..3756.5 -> 2.84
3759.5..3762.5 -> 4.21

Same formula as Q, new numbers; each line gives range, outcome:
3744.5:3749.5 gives 4.78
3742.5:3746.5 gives 5.07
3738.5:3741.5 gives 5.86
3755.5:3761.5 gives 4.26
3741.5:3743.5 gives 5.16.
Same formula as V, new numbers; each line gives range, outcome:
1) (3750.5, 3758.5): 2.63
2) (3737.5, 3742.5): 5.16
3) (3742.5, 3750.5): 3.86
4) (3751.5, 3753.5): 2.83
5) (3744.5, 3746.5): 4.57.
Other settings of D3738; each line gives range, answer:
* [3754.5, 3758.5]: 3.2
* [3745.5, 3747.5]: 4.46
